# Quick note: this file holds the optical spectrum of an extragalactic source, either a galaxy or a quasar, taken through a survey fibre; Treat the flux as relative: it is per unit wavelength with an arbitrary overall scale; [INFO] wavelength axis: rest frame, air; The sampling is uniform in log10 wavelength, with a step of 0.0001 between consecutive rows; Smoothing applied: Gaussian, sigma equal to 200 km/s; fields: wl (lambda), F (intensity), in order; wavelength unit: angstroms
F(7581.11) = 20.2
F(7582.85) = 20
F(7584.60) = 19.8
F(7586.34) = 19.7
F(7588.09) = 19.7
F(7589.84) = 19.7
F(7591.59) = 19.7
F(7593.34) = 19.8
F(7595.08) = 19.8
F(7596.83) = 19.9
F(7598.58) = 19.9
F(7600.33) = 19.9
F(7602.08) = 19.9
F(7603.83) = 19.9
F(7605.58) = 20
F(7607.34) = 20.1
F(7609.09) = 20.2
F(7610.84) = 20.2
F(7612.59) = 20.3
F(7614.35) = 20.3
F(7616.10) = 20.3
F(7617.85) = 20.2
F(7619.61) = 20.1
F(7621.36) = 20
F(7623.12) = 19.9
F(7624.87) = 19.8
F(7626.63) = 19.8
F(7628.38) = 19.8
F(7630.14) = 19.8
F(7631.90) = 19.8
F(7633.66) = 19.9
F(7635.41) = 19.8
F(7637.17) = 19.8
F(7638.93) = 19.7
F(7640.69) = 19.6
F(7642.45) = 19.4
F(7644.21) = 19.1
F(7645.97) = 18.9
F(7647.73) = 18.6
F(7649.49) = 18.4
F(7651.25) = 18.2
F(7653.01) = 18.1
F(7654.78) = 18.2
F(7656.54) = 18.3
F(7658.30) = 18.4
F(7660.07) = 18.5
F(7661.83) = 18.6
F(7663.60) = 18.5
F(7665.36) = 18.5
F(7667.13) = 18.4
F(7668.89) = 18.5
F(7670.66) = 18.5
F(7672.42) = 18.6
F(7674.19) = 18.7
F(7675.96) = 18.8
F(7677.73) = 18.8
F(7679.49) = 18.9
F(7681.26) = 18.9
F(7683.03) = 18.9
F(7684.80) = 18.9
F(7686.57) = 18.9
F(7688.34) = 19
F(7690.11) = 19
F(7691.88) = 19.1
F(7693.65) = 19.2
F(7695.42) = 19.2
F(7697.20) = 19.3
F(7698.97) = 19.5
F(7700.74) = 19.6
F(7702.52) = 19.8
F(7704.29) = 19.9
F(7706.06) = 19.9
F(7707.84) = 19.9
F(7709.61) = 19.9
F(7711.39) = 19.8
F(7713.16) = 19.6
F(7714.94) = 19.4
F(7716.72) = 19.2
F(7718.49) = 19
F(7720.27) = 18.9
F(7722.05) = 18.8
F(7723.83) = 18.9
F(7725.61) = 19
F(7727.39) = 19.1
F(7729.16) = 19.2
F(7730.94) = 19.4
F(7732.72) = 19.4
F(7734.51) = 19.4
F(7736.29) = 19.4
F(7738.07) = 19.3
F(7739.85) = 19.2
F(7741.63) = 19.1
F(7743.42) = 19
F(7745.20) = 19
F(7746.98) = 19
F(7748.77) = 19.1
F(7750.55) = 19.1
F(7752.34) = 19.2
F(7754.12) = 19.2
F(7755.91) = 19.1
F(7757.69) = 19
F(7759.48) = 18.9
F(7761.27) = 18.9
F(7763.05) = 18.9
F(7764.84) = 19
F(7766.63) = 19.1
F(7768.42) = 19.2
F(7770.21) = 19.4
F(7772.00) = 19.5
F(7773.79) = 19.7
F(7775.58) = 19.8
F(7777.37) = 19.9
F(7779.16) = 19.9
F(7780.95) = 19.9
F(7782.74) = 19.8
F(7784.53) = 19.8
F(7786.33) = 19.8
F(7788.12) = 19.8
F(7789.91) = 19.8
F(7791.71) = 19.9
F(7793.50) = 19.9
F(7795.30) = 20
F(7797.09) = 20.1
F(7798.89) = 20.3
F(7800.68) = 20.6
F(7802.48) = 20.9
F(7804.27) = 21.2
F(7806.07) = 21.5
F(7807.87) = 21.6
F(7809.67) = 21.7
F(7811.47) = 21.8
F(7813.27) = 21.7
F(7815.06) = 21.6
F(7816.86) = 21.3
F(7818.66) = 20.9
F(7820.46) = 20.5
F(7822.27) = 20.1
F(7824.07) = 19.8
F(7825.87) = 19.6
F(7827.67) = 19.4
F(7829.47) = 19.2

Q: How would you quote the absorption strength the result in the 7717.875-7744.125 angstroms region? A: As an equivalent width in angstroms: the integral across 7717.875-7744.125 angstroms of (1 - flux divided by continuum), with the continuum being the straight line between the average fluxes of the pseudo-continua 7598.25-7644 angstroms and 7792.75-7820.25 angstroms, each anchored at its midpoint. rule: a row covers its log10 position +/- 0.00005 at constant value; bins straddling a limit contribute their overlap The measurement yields 1.8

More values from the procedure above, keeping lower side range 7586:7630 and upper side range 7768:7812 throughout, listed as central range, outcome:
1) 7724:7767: 2.2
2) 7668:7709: 1.9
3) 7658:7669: 0.9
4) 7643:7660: 1.3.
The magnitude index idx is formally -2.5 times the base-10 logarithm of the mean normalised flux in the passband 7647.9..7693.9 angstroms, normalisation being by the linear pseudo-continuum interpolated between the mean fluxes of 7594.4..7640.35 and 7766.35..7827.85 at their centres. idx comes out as 0.08 mag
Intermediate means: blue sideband 20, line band 18.6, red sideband 20.3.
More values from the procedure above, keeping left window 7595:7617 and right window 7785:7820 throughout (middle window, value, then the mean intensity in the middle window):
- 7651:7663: 0.11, 18.3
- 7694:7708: 0.04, 19.6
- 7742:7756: 0.08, 19.1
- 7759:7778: 0.07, 19.3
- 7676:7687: 0.08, 18.9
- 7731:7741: 0.06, 19.3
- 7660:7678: 0.10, 18.6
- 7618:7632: 0.01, 19.9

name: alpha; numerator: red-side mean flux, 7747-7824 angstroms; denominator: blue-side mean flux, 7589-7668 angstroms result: 1.0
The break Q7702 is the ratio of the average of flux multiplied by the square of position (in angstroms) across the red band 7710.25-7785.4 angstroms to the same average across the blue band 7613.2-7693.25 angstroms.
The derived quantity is 1.03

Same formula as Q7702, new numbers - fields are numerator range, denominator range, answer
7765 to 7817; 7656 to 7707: 1.10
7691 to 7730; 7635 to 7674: 1.05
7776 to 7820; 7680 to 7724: 1.09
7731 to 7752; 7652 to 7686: 1.05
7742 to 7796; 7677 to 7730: 1.03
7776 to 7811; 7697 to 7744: 1.07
